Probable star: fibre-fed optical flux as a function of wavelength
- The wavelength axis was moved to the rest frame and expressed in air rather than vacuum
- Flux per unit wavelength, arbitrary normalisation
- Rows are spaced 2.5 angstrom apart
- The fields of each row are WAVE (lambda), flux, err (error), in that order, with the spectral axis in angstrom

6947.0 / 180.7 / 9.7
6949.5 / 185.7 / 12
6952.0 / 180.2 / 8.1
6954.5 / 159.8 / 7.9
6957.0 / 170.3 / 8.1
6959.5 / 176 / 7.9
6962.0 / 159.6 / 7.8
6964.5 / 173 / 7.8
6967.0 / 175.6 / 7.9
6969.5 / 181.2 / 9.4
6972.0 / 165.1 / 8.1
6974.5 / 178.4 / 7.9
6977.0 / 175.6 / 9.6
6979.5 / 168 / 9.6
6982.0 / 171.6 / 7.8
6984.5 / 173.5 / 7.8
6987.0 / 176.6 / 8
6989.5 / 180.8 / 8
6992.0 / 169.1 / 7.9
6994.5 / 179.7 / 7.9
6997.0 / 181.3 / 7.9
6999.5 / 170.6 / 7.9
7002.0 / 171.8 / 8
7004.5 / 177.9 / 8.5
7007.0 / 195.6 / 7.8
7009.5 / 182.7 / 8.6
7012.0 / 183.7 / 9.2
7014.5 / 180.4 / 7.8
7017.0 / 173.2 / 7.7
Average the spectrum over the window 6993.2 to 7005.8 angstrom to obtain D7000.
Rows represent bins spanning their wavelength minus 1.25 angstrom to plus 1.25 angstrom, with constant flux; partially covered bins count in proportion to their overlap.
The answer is 176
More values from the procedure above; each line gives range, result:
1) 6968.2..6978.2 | 175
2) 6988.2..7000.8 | 176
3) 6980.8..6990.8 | 176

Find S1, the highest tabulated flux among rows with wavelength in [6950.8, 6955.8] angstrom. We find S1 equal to 180.2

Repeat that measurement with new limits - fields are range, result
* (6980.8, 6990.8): 180.8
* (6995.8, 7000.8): 181.3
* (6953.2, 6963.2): 176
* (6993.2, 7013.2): 195.6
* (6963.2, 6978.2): 181.2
